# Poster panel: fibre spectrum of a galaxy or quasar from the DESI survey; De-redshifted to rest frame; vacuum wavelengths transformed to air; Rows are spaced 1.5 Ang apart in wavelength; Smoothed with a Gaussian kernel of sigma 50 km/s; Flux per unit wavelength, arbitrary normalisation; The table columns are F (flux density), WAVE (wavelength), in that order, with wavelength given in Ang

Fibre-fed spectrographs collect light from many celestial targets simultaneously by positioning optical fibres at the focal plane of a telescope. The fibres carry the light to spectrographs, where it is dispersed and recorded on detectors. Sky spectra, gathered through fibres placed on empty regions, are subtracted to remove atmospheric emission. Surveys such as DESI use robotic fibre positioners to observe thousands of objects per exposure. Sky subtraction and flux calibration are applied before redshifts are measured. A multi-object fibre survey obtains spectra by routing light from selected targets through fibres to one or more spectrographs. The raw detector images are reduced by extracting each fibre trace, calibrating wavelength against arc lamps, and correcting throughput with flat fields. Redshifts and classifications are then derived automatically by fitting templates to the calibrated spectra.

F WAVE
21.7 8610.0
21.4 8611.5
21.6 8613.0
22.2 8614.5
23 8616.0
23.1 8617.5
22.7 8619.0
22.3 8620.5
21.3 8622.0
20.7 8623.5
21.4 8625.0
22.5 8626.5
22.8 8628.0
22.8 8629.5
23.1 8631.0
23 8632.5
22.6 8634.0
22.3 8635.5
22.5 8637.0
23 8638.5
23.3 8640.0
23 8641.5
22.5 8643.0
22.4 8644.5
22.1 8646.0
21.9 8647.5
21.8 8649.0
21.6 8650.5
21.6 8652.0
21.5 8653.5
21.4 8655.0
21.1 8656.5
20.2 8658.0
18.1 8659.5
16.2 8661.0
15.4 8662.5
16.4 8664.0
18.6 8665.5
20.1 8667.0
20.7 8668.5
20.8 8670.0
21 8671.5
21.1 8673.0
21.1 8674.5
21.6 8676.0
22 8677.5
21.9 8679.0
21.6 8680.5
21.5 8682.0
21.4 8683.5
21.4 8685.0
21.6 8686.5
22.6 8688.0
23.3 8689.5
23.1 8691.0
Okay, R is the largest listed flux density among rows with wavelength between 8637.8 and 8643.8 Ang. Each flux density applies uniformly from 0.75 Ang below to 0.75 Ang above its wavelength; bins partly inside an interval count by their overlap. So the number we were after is 23.3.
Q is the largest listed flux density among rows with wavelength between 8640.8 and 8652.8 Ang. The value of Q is 23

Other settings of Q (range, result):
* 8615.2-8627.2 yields 23.1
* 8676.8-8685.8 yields 22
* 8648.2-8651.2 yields 21.8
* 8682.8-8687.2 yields 21.6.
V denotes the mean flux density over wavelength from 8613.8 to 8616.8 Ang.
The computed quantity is 22.6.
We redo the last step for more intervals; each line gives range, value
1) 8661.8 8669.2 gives 18.2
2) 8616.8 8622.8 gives 22.3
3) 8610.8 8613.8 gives 21.5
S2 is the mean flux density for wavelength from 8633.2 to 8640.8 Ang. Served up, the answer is 22.7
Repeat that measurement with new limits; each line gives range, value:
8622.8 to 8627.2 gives 21.5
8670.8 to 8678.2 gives 21.4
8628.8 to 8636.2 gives 22.8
